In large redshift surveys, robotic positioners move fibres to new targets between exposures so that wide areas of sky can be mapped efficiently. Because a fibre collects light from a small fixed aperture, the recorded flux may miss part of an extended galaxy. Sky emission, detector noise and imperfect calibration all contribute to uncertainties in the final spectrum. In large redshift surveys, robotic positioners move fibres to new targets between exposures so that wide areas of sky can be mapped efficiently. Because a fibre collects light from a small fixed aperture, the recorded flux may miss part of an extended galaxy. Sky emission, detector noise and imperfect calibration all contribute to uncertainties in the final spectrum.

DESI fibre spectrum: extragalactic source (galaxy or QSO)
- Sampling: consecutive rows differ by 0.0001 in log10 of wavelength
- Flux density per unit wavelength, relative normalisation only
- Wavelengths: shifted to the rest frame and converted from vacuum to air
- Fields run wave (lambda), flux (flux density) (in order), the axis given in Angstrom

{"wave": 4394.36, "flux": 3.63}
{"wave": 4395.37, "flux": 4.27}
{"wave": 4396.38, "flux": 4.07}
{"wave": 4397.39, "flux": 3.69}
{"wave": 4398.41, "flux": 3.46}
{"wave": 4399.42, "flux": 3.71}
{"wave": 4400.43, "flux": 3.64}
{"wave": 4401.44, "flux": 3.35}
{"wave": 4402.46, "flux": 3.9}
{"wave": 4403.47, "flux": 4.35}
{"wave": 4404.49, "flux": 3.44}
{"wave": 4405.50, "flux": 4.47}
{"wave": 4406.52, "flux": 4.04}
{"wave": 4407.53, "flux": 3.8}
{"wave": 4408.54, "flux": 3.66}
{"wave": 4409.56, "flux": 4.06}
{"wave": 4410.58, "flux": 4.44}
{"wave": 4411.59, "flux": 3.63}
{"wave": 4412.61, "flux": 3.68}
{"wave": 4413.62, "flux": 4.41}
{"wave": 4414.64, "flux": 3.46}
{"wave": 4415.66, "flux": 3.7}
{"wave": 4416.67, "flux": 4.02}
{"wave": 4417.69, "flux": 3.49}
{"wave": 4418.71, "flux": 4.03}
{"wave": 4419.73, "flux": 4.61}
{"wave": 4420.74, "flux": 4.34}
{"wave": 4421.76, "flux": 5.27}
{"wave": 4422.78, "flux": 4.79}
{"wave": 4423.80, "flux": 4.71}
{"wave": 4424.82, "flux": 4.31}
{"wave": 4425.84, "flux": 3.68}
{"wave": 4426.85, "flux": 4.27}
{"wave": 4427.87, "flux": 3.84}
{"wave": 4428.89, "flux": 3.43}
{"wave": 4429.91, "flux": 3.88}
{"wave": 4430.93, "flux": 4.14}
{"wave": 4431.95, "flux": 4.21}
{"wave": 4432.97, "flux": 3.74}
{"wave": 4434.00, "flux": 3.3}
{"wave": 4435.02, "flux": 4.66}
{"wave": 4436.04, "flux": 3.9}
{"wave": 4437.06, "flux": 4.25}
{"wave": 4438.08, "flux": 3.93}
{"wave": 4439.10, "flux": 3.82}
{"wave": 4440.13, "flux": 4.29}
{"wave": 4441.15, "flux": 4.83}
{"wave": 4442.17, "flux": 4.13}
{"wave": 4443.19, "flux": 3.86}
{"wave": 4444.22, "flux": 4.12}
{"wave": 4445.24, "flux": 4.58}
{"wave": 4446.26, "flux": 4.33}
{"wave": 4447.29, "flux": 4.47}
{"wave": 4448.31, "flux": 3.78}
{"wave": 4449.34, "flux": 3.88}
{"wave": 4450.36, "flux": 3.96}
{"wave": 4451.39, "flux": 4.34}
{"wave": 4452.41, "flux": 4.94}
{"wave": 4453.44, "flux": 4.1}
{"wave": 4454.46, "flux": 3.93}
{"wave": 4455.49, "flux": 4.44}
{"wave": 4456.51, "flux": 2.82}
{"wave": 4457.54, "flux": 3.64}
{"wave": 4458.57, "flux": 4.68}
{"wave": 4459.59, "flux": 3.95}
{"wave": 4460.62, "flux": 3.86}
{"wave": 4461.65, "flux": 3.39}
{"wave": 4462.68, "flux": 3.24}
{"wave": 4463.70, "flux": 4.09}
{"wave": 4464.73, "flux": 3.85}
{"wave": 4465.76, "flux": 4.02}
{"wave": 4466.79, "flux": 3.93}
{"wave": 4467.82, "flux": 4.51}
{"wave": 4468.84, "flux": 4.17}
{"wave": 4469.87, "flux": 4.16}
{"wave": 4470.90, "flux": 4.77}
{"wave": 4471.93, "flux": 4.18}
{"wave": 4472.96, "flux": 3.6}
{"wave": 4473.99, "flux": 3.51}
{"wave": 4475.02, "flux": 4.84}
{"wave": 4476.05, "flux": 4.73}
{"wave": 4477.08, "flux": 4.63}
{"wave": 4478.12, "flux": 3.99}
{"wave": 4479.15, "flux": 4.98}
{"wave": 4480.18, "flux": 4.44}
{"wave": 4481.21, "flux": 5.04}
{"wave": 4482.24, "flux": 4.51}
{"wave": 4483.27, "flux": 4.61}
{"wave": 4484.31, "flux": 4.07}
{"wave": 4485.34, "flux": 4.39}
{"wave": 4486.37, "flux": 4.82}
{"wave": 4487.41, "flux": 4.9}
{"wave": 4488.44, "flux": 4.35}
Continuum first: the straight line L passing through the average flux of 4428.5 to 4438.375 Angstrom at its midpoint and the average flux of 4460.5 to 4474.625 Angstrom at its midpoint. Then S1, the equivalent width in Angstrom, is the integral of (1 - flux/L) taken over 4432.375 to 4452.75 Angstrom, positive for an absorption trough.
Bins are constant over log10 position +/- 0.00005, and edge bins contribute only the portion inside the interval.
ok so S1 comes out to -1.0 Angstrom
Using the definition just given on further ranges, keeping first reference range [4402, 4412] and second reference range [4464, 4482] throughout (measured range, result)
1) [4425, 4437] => 0.5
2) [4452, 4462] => 0.6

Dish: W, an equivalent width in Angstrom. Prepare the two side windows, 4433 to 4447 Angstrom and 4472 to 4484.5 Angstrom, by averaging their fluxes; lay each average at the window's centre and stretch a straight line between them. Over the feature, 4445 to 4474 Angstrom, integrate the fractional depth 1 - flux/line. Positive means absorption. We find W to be 1.59 Angstrom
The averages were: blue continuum 4.14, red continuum 4.41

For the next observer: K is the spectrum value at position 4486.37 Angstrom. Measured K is 4.82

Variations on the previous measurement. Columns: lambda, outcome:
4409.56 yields 4.06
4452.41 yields 4.94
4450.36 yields 3.96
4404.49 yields 3.44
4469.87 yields 4.16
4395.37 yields 4.27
